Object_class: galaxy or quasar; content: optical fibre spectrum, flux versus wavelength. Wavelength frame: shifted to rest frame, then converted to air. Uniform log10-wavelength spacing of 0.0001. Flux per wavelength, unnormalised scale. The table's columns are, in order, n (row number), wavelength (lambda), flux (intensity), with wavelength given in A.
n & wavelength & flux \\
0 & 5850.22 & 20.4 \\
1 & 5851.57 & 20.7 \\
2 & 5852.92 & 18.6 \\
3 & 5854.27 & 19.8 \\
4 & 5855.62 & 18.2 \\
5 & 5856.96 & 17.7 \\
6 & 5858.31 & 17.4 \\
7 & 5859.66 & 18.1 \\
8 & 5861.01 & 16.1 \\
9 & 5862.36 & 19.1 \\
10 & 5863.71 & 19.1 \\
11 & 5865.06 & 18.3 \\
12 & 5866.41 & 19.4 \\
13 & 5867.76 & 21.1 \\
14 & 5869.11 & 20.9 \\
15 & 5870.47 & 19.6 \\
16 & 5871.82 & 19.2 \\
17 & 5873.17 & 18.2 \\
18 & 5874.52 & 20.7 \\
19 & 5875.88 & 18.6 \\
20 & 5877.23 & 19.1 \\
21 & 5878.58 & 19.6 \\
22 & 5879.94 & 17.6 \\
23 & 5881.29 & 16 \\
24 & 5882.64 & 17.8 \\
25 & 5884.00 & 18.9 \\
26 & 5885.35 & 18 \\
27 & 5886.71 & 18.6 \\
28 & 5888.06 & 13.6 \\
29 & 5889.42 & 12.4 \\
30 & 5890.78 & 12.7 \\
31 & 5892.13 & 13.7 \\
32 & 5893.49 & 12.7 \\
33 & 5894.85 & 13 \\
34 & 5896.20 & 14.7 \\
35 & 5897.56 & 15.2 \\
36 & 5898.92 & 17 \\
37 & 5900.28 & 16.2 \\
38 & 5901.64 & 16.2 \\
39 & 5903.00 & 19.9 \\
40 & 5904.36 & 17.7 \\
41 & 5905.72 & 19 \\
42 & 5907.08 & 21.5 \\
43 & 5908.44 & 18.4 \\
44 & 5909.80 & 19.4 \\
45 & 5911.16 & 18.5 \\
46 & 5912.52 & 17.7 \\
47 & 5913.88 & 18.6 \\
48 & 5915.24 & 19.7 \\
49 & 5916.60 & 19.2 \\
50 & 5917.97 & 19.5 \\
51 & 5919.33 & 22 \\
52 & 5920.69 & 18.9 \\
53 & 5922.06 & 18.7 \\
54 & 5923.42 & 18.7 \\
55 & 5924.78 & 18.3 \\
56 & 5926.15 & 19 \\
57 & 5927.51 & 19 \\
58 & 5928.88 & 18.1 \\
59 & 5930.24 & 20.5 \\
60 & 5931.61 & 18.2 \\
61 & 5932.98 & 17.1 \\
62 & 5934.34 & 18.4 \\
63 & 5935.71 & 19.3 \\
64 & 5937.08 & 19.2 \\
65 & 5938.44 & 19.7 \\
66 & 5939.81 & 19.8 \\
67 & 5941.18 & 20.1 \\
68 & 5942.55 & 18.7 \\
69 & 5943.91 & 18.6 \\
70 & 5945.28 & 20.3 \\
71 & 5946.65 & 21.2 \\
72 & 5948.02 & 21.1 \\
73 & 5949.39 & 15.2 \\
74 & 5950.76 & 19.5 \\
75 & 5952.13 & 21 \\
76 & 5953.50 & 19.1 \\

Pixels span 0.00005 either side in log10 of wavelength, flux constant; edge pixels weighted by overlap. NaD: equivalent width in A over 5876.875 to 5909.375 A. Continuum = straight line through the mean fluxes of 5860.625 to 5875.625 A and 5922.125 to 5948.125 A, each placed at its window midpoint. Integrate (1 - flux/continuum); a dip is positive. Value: 4.4 A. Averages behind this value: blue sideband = 19.3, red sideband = 19.2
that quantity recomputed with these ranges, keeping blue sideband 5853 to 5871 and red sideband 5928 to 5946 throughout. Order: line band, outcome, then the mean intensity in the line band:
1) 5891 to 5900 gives 2.2 A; 14.4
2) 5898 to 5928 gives 0.4 A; 18.7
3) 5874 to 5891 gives 1.4 A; 17.3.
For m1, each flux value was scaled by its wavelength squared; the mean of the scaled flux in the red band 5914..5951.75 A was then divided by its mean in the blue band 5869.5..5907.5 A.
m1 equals 1.14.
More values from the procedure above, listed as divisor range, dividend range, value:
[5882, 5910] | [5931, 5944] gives 1.17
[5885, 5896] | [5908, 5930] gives 1.35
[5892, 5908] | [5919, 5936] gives 1.15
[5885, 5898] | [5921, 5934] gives 1.31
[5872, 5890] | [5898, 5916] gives 1.05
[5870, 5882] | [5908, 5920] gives 1.04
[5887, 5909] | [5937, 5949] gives 1.26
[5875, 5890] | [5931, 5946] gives 1.12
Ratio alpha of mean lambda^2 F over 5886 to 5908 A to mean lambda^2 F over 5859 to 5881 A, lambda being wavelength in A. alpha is 0.8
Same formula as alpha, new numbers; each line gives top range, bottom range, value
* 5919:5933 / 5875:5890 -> 1.11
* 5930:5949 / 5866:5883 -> 1.04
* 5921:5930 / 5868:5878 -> 0.98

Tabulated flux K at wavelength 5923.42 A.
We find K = 18.7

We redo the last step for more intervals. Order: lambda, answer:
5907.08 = 21.5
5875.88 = 18.6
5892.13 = 13.7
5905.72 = 19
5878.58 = 19.6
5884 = 18.9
